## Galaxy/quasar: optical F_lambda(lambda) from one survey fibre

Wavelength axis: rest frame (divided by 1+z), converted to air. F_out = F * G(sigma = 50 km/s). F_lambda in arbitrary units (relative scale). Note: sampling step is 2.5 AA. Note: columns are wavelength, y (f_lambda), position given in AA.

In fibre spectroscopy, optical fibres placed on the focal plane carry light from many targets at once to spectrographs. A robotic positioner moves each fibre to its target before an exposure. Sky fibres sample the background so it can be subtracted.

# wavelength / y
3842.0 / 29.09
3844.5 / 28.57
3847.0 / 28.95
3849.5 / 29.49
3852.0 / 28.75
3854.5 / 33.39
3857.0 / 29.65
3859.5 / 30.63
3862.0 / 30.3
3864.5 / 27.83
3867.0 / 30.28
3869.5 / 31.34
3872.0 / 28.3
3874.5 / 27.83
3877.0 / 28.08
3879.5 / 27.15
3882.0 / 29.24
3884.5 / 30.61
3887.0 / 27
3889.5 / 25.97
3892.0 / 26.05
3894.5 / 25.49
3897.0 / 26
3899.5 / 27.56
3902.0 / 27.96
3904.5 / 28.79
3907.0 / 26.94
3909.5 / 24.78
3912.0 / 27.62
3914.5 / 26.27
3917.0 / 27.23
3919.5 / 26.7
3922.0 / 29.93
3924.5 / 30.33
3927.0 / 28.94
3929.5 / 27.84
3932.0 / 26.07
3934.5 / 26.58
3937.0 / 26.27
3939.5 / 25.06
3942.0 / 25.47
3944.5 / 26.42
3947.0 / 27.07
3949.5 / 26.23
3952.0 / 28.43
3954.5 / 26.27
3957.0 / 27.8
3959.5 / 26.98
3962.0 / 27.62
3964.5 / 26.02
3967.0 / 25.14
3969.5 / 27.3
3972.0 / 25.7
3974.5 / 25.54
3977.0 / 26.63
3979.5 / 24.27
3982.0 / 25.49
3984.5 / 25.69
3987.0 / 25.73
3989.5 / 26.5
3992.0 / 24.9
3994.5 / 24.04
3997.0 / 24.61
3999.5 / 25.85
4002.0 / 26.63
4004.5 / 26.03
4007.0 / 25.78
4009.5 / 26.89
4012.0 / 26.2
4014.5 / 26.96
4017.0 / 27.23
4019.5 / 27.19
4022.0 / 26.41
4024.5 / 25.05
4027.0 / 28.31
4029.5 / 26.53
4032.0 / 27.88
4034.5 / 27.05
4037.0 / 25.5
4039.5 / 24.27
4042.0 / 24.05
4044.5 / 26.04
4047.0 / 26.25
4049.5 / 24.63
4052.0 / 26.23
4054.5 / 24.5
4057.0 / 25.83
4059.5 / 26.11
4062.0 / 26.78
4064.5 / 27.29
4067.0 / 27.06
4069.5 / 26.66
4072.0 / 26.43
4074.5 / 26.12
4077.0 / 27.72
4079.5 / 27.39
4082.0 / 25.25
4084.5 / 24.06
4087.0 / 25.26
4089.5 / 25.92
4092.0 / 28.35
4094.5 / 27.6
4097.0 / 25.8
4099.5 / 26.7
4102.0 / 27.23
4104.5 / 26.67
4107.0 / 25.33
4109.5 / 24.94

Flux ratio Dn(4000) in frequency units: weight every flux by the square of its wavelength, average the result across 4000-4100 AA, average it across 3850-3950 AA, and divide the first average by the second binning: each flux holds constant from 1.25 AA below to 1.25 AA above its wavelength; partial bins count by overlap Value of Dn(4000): 1.0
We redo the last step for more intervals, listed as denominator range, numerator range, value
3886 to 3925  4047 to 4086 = 1.05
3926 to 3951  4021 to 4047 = 1.03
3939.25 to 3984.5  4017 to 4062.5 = 1.03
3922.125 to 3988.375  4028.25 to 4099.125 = 1.04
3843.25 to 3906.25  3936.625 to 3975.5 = 0.97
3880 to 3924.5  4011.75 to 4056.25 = 1.02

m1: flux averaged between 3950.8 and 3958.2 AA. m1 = 27.5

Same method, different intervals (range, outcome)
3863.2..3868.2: 29.1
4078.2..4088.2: 25.5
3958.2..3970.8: 26.6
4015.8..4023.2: 26.9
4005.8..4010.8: 26.3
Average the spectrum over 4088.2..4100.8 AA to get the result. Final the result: 26.9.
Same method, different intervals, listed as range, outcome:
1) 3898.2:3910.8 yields 27.2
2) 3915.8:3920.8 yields 27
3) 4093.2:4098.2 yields 26.7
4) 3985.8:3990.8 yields 26.1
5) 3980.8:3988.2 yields 25.6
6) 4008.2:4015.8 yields 26.7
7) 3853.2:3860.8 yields 31.2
